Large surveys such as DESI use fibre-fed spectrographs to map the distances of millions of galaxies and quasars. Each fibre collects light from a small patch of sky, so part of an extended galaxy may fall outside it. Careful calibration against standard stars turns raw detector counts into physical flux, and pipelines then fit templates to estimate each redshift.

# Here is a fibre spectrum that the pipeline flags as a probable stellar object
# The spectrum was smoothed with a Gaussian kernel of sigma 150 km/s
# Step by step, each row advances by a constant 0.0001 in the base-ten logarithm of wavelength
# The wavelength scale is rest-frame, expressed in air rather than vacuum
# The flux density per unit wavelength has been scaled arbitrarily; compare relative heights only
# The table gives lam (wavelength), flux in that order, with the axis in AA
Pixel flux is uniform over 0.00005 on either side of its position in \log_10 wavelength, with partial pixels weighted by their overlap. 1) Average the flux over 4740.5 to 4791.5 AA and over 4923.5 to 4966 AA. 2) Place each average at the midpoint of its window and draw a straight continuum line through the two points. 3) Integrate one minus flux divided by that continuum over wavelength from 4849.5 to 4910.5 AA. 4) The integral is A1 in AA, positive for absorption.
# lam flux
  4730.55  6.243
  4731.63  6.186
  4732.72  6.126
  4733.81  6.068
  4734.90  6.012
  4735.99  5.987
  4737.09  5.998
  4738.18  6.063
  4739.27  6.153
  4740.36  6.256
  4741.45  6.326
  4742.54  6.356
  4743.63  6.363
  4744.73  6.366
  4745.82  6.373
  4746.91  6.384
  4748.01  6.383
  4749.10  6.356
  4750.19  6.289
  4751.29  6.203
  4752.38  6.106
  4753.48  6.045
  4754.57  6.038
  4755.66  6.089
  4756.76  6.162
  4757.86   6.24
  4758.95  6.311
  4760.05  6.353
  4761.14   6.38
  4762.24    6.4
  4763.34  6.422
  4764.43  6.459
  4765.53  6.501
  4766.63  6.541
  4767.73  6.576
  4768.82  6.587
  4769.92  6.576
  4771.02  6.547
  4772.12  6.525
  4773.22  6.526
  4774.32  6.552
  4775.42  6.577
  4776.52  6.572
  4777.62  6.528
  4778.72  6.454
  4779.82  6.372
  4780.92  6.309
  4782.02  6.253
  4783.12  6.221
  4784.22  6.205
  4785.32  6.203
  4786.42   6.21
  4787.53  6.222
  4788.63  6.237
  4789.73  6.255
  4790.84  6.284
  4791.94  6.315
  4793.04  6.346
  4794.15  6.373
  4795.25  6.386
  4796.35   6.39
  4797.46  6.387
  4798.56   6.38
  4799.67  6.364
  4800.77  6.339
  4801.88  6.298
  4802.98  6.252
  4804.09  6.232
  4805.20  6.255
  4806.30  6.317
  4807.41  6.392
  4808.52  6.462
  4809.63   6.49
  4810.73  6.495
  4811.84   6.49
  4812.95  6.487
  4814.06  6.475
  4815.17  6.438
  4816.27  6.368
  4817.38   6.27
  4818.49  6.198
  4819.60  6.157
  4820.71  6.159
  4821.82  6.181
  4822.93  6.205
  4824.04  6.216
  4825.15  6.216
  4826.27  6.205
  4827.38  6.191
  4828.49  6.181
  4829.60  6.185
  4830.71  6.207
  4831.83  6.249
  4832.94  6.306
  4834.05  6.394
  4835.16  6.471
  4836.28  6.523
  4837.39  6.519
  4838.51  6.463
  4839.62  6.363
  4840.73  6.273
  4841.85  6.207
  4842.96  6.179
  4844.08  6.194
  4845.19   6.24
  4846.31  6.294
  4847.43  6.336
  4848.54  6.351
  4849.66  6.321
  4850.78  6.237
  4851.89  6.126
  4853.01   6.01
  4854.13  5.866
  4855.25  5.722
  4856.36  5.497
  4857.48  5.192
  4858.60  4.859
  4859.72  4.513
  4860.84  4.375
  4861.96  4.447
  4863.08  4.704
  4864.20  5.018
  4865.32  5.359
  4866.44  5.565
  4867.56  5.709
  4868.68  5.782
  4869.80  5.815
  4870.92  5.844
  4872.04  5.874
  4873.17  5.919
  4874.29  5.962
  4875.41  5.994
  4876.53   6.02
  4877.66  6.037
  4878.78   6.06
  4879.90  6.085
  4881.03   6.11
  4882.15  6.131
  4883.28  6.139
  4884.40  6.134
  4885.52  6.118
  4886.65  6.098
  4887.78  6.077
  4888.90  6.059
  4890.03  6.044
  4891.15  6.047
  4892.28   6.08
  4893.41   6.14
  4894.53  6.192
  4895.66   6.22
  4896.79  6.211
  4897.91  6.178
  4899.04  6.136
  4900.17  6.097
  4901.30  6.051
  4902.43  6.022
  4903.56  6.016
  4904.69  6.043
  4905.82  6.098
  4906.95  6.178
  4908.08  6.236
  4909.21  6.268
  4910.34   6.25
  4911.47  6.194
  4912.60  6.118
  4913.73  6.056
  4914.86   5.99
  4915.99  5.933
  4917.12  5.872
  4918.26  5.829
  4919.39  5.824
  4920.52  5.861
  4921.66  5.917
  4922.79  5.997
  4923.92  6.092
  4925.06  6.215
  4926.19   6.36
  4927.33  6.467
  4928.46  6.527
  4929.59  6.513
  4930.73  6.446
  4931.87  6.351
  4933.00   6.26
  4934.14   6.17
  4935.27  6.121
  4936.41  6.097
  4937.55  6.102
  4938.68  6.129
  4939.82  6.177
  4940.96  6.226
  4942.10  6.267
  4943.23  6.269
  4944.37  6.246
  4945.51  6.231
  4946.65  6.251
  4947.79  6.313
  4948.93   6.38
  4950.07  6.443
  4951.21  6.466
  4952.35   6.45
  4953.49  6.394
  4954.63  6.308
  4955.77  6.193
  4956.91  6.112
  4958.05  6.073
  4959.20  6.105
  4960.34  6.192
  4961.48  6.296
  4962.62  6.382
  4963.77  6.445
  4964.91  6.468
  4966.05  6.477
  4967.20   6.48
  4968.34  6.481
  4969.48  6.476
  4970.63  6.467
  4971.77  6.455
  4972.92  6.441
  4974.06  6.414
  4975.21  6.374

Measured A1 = 4.4 AA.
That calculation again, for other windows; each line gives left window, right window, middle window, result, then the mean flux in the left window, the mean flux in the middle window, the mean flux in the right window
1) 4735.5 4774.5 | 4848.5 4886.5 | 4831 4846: -1.21 AA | 6.32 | 6.33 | 5.7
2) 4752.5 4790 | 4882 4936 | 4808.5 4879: 2.73 AA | 6.36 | 6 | 6.13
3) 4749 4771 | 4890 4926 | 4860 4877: 1.86 AA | 6.34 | 5.48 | 6.08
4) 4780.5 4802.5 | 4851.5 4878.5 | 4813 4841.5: -1.85 AA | 6.3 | 6.3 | 5.51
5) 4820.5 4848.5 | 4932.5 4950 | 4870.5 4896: 0.79 AA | 6.28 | 6.06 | 6.22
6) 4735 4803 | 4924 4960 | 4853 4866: 2.48 AA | 6.33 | 5.1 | 6.28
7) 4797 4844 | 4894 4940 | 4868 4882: 0.58 AA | 6.32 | 5.96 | 6.14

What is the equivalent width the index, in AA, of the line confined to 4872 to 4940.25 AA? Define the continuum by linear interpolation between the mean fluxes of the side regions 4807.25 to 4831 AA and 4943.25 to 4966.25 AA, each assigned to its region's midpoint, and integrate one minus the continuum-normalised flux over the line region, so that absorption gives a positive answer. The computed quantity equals 2.1 AA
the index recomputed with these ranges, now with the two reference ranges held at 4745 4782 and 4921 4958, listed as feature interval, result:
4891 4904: 0.36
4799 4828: 0.17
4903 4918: 0.46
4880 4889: 0.27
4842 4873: 3.25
